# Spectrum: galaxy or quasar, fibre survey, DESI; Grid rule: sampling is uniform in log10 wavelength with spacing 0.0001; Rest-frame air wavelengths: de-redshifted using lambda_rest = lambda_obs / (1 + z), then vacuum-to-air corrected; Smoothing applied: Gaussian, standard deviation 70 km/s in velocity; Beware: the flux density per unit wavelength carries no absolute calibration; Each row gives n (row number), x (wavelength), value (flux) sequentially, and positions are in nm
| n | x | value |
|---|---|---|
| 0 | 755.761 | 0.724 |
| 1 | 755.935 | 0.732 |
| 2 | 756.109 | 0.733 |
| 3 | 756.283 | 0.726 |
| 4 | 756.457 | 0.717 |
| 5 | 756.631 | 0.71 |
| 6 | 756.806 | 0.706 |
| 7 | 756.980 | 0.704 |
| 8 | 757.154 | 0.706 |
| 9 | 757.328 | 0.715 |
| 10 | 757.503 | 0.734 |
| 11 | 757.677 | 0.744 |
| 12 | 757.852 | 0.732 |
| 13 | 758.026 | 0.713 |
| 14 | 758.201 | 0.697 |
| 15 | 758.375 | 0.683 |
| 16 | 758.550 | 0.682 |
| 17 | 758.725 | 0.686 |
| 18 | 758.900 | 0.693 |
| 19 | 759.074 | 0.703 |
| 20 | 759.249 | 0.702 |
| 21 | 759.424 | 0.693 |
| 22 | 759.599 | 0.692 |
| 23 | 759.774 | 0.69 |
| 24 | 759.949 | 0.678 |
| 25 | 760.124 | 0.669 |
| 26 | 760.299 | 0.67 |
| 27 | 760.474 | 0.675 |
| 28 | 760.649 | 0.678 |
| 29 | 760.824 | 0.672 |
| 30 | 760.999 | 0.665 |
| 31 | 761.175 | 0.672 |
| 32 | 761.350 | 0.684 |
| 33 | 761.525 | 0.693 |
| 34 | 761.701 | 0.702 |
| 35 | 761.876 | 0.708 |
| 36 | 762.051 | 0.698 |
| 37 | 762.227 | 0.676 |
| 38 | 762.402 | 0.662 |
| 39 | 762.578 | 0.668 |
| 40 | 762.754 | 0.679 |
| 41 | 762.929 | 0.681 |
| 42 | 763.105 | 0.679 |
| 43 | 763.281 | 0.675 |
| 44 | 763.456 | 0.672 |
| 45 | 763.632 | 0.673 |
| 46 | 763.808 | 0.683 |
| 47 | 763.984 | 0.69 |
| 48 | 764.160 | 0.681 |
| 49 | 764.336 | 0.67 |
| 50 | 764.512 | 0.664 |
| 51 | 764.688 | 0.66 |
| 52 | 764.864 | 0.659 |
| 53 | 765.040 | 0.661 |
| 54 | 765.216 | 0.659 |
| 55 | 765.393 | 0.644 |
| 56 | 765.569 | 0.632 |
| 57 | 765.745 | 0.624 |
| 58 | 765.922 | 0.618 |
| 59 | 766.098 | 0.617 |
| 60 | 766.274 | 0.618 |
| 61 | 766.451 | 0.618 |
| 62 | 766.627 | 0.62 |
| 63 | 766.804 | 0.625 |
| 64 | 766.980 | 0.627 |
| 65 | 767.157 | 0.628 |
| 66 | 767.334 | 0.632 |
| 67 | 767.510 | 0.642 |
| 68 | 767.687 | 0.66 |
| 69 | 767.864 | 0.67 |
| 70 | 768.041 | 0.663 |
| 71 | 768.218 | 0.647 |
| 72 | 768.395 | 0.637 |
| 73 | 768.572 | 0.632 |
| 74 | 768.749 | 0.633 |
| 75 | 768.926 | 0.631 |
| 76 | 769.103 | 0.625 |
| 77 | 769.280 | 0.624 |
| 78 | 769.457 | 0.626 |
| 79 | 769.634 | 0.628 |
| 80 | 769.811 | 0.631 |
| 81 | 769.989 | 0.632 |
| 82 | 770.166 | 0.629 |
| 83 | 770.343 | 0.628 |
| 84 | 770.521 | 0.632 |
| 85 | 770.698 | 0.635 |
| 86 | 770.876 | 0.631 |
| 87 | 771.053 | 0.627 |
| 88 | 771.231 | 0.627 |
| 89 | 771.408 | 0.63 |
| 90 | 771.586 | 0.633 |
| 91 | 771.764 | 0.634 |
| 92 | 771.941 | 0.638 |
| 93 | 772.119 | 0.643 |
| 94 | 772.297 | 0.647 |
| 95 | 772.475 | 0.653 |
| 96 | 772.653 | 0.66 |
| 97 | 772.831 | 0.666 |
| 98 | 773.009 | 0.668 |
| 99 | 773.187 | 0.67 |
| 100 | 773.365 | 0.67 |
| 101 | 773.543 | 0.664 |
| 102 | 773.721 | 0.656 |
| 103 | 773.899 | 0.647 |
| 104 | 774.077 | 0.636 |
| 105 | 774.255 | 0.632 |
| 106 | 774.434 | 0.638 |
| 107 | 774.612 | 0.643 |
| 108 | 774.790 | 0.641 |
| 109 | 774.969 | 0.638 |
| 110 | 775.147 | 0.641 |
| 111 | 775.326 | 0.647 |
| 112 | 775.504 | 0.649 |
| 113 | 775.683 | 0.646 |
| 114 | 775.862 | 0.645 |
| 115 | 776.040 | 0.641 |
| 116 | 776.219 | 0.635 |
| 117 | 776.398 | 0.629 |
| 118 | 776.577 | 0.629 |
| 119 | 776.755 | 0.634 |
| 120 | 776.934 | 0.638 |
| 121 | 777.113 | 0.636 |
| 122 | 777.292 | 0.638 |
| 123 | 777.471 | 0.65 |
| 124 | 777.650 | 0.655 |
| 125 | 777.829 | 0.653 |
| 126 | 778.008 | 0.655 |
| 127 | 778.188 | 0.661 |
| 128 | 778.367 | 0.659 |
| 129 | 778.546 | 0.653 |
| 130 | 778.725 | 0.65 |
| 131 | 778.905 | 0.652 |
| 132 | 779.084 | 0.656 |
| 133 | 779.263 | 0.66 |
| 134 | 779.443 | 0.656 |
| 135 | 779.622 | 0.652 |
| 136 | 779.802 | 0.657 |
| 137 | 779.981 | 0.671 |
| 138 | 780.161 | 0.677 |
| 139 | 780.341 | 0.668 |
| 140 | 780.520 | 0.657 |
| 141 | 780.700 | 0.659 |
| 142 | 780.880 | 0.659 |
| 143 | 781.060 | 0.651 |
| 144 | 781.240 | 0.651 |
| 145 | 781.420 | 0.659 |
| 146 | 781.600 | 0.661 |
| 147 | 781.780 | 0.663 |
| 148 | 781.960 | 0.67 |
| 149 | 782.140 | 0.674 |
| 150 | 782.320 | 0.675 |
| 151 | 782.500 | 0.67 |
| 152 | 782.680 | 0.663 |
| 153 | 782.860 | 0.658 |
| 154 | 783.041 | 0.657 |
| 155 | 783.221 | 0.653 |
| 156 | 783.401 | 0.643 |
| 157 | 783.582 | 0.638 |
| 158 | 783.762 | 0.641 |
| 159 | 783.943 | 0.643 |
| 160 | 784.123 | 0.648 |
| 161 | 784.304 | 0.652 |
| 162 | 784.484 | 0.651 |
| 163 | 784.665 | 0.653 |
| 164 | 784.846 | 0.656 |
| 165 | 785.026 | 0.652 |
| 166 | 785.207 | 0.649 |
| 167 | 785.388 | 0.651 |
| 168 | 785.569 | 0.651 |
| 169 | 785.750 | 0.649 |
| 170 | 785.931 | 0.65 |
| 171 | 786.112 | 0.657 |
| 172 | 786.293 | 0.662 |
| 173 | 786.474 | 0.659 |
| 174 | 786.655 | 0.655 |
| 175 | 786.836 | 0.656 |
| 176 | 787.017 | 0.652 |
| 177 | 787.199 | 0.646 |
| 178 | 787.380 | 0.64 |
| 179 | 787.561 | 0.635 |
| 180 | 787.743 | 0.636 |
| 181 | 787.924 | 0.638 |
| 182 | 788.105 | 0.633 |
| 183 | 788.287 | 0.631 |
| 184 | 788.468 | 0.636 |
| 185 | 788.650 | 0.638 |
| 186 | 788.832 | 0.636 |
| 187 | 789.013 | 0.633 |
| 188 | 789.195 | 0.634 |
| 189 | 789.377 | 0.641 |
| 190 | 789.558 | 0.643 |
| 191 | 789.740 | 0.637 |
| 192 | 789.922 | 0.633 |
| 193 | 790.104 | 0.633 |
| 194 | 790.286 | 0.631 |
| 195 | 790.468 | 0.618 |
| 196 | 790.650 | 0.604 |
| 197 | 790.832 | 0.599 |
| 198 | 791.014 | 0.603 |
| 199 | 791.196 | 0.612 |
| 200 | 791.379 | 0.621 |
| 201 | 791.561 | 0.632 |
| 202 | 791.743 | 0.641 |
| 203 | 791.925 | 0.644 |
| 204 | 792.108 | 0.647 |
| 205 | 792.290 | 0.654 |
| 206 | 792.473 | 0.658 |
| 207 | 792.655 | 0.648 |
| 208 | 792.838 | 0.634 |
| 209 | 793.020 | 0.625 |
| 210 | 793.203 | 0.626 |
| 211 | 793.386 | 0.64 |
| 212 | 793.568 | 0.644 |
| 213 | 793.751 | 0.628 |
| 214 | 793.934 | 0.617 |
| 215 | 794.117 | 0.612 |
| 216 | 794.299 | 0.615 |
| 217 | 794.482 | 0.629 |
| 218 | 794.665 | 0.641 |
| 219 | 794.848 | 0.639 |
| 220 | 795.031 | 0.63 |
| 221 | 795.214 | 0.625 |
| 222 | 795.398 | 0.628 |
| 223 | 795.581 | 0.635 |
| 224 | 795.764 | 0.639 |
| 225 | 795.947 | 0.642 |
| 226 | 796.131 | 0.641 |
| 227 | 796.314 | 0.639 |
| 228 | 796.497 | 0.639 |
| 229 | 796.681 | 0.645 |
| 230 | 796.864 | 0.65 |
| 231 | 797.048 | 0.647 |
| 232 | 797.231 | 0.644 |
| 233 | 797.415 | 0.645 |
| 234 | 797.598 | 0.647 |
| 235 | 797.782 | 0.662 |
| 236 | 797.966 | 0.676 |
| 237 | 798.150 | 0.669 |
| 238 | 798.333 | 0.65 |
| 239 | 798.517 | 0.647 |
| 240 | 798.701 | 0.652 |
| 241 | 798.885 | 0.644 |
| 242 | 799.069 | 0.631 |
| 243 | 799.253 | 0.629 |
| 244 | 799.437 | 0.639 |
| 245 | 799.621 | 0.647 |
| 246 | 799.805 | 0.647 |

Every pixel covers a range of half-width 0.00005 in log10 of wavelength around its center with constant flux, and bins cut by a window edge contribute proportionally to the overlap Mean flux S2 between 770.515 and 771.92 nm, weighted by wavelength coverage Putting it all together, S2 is 0.632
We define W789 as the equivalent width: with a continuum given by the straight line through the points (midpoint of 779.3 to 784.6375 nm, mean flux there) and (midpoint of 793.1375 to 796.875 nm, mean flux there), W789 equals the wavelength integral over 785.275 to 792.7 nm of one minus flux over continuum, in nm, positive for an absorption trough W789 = 0.07 nm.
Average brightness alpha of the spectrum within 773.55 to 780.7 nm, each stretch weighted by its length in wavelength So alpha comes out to 0.649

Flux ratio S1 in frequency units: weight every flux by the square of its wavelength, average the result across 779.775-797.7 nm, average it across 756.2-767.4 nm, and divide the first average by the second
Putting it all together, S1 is 1.02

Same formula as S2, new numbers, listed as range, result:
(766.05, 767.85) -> 0.631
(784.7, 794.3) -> 0.638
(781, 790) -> 0.649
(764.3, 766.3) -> 0.644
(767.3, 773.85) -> 0.642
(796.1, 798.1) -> 0.649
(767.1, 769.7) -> 0.639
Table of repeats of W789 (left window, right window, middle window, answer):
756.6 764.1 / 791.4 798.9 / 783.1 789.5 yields 0.073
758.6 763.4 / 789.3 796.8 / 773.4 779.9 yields 0.113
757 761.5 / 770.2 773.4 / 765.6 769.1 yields 0.145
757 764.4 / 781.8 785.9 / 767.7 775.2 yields 0.349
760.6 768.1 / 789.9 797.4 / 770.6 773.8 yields 0.028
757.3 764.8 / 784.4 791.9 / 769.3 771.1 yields 0.109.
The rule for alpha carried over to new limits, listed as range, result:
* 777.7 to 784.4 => 0.657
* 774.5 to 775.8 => 0.643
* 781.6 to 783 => 0.667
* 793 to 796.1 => 0.63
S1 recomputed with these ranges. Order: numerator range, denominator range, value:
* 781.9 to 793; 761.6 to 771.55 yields 1.05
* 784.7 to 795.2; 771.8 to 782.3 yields 1.01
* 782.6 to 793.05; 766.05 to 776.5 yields 1.05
